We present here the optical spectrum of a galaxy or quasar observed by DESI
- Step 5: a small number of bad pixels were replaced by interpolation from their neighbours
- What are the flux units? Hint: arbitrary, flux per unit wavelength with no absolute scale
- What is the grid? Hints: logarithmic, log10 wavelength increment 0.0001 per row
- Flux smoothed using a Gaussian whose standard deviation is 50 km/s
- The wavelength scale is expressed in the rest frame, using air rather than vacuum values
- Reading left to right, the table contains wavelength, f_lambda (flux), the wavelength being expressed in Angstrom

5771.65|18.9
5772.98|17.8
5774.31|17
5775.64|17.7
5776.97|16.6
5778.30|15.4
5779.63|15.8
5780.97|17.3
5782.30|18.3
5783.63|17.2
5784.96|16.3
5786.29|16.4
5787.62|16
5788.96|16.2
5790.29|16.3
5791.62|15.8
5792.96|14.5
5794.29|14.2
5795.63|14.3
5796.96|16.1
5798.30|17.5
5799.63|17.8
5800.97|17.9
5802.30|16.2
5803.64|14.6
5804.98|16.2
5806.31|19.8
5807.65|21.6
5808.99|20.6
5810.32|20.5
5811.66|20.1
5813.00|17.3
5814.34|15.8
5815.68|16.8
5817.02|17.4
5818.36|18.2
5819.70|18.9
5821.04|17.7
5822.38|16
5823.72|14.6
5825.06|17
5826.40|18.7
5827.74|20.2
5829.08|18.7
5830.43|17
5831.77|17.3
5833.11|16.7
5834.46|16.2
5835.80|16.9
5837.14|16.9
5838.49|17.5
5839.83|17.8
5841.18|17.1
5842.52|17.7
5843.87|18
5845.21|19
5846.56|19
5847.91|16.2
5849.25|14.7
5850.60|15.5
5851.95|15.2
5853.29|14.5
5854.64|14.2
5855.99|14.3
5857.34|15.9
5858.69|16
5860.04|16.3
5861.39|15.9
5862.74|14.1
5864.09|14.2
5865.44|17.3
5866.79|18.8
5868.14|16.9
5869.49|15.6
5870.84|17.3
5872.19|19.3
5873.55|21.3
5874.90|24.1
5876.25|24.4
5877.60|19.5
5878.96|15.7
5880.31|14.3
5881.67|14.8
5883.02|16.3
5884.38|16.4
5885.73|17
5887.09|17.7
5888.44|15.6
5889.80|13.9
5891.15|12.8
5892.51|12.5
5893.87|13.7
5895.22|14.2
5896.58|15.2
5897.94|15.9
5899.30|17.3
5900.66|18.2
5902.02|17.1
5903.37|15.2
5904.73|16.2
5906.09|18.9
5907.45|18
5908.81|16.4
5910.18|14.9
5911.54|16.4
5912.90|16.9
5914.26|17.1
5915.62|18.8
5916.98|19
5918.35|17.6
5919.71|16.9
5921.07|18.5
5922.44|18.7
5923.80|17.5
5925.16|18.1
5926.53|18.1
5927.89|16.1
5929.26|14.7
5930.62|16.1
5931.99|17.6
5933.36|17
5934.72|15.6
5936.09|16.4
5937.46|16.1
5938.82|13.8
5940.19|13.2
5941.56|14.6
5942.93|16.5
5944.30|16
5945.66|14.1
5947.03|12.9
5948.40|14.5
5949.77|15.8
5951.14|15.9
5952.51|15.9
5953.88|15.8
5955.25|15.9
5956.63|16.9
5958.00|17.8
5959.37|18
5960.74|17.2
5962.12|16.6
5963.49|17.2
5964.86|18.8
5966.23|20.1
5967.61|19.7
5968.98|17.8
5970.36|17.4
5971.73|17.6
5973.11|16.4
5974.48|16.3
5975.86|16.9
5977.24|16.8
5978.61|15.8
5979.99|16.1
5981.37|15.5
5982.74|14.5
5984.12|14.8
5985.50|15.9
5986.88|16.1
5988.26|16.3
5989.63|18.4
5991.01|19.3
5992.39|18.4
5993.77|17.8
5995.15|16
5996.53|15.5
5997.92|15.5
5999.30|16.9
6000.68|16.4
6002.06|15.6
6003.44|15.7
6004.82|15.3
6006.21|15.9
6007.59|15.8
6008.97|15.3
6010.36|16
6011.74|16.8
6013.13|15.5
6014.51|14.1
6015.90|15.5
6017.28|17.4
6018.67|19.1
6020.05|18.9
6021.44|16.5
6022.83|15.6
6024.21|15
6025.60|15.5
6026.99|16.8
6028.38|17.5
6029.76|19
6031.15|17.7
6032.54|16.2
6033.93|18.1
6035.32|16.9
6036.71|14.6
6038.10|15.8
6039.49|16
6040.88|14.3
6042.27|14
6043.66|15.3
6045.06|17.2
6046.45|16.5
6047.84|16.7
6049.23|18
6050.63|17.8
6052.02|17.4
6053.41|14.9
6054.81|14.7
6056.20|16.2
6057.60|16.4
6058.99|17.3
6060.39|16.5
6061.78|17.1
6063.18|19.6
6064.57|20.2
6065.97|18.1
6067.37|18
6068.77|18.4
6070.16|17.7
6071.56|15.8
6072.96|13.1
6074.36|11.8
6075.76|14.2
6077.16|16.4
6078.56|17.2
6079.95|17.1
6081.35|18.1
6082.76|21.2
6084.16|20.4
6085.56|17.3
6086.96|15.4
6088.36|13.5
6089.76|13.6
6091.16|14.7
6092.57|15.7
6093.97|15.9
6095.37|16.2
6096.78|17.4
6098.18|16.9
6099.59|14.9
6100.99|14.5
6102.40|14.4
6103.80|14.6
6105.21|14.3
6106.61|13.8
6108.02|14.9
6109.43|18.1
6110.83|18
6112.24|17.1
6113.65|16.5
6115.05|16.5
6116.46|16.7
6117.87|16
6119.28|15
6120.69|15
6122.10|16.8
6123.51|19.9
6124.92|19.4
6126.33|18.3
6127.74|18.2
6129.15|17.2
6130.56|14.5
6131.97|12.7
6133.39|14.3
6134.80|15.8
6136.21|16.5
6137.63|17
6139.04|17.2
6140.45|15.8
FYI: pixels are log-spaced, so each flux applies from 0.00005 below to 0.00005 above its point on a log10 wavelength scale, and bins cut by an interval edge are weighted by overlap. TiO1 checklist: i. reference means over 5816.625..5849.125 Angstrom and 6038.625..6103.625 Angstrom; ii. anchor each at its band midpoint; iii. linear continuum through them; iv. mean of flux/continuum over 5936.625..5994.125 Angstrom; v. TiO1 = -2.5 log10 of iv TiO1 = 0.026 mag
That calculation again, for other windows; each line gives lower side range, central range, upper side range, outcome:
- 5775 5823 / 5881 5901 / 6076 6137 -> 0.10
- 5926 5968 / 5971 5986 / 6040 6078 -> 0.02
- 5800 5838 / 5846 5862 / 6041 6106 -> 0.12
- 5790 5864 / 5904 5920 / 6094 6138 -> -0.04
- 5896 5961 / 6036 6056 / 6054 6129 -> 0.04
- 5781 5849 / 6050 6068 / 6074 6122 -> -0.07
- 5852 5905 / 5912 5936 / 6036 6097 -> -0.06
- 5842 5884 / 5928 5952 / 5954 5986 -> 0.11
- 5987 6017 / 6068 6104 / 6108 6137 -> 0.03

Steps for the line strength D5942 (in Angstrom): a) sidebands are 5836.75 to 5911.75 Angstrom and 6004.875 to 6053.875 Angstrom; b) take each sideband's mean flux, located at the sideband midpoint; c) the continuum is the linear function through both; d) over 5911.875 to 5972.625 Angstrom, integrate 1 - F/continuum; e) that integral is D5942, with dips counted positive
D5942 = -0.9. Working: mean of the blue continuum 16.6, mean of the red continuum 16.4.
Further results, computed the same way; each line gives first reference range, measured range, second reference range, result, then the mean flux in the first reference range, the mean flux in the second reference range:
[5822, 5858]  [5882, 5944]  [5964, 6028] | 1.40 Angstrom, 16.8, 16.6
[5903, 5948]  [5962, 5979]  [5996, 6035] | -1.15 Angstrom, 16.5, 16.4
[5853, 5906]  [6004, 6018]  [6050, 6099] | 0.68 Angstrom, 16.4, 16.6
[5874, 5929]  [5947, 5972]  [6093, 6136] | -0.52 Angstrom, 16.9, 16.1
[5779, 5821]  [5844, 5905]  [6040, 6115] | 1.78 Angstrom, 17.2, 16.3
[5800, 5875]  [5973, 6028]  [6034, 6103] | 1.09 Angstrom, 17.3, 16.4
